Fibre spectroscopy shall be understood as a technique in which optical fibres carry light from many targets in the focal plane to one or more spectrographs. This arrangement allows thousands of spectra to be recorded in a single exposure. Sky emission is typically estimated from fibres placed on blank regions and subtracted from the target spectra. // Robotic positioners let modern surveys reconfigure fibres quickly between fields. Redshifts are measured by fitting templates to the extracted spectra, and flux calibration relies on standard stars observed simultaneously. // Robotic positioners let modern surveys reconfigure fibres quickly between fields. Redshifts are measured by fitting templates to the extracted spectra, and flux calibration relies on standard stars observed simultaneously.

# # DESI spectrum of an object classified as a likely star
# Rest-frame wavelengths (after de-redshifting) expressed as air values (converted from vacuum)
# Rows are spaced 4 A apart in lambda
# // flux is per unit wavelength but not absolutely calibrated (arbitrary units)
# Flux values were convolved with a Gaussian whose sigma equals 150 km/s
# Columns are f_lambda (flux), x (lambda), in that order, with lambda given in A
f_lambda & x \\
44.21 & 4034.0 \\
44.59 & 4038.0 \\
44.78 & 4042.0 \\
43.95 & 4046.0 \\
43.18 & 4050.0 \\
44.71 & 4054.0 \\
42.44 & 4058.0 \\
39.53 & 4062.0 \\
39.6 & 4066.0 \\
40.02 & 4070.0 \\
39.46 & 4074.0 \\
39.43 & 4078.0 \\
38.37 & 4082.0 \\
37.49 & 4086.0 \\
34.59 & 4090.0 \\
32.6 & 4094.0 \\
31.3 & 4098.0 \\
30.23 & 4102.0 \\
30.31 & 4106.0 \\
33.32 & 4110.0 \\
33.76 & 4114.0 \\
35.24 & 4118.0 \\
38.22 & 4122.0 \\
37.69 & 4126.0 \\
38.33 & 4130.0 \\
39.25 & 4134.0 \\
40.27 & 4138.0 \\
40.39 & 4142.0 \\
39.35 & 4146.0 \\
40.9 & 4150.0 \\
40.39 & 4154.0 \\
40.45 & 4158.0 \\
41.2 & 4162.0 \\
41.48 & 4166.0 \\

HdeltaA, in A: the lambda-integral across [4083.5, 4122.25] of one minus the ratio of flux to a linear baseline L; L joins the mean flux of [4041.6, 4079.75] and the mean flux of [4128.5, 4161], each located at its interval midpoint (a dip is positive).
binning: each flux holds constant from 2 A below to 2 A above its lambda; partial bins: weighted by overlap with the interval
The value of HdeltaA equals 6.9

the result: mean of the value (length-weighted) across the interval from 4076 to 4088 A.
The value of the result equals 38.4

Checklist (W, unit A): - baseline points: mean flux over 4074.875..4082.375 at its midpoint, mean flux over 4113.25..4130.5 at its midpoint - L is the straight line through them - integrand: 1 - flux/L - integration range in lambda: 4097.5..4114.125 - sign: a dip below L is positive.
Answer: 2.6 A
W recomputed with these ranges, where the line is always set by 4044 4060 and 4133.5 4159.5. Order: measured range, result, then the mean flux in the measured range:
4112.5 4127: 1.7 A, 36.2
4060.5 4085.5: 2.1 A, 39.3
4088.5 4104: 3.7 A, 32.1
